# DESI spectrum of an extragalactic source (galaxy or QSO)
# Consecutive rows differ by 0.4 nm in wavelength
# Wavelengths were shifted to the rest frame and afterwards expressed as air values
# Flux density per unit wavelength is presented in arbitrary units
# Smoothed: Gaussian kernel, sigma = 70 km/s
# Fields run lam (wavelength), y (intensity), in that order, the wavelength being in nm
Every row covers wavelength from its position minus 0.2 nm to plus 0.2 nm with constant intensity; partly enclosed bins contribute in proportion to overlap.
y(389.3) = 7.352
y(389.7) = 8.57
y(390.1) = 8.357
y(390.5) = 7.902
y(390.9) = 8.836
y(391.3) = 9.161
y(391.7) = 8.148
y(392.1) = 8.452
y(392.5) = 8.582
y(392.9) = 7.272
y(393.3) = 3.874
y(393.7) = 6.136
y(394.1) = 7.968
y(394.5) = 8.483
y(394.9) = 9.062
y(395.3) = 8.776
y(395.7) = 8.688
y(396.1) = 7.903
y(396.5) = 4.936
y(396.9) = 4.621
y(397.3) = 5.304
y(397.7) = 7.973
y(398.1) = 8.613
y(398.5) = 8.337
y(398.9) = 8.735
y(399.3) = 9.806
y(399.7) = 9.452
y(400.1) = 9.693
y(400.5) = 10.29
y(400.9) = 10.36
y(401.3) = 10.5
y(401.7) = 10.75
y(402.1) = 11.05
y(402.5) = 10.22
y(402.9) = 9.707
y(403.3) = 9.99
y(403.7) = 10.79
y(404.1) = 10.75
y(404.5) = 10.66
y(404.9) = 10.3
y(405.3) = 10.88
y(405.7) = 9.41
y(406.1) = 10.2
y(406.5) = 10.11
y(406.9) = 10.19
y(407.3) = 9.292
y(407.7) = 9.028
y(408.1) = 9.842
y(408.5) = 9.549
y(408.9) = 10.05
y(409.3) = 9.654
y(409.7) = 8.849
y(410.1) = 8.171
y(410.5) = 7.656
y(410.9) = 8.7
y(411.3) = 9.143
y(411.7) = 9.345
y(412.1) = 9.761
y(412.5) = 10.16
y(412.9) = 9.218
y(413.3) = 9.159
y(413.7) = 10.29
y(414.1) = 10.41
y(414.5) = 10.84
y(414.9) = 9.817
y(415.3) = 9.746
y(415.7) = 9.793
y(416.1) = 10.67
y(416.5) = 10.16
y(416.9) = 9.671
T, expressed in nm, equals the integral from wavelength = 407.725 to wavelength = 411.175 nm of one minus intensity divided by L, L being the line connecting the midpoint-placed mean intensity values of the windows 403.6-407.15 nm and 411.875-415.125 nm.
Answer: 0.370 nm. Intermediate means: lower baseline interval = 10.3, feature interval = 9.06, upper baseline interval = 9.95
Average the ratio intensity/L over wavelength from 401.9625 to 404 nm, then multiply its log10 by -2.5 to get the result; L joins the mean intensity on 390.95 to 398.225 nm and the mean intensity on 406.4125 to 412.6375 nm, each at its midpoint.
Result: -0.21 mag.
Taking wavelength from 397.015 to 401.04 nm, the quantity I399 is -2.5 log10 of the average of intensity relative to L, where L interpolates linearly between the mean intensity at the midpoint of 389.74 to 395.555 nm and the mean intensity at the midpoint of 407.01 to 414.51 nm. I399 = -0.03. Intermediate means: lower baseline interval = 7.95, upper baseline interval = 9.4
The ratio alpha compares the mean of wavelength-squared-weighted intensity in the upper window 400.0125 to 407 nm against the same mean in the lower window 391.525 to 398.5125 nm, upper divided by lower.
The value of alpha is 1.5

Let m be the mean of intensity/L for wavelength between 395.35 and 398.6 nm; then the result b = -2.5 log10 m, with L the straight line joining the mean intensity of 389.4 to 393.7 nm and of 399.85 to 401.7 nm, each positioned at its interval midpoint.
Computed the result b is 0.288 mag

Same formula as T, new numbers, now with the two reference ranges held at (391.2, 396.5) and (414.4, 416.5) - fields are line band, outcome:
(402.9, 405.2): -0.41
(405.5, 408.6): -0.17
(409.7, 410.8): 0.16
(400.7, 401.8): -0.25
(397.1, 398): 0.14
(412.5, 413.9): 0.04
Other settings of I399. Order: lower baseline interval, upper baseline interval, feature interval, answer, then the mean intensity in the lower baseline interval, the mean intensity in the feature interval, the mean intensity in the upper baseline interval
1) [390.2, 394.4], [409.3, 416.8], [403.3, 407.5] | -0.16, 7.67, 10.2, 9.55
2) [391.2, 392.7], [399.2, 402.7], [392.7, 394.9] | 0.27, 8.55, 6.96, 10.2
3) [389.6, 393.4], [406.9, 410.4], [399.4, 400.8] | -0.14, 8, 9.85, 9.31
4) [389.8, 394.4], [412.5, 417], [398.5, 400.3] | -0.10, 7.73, 9.3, 9.99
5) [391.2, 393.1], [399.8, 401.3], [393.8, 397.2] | 0.20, 8.28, 7.45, 10.1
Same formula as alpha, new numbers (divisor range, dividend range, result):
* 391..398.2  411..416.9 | 1.46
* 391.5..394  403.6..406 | 1.56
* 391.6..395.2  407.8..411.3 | 1.30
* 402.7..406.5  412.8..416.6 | 1.02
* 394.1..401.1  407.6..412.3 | 1.17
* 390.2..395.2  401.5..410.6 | 1.35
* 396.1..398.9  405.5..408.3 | 1.48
